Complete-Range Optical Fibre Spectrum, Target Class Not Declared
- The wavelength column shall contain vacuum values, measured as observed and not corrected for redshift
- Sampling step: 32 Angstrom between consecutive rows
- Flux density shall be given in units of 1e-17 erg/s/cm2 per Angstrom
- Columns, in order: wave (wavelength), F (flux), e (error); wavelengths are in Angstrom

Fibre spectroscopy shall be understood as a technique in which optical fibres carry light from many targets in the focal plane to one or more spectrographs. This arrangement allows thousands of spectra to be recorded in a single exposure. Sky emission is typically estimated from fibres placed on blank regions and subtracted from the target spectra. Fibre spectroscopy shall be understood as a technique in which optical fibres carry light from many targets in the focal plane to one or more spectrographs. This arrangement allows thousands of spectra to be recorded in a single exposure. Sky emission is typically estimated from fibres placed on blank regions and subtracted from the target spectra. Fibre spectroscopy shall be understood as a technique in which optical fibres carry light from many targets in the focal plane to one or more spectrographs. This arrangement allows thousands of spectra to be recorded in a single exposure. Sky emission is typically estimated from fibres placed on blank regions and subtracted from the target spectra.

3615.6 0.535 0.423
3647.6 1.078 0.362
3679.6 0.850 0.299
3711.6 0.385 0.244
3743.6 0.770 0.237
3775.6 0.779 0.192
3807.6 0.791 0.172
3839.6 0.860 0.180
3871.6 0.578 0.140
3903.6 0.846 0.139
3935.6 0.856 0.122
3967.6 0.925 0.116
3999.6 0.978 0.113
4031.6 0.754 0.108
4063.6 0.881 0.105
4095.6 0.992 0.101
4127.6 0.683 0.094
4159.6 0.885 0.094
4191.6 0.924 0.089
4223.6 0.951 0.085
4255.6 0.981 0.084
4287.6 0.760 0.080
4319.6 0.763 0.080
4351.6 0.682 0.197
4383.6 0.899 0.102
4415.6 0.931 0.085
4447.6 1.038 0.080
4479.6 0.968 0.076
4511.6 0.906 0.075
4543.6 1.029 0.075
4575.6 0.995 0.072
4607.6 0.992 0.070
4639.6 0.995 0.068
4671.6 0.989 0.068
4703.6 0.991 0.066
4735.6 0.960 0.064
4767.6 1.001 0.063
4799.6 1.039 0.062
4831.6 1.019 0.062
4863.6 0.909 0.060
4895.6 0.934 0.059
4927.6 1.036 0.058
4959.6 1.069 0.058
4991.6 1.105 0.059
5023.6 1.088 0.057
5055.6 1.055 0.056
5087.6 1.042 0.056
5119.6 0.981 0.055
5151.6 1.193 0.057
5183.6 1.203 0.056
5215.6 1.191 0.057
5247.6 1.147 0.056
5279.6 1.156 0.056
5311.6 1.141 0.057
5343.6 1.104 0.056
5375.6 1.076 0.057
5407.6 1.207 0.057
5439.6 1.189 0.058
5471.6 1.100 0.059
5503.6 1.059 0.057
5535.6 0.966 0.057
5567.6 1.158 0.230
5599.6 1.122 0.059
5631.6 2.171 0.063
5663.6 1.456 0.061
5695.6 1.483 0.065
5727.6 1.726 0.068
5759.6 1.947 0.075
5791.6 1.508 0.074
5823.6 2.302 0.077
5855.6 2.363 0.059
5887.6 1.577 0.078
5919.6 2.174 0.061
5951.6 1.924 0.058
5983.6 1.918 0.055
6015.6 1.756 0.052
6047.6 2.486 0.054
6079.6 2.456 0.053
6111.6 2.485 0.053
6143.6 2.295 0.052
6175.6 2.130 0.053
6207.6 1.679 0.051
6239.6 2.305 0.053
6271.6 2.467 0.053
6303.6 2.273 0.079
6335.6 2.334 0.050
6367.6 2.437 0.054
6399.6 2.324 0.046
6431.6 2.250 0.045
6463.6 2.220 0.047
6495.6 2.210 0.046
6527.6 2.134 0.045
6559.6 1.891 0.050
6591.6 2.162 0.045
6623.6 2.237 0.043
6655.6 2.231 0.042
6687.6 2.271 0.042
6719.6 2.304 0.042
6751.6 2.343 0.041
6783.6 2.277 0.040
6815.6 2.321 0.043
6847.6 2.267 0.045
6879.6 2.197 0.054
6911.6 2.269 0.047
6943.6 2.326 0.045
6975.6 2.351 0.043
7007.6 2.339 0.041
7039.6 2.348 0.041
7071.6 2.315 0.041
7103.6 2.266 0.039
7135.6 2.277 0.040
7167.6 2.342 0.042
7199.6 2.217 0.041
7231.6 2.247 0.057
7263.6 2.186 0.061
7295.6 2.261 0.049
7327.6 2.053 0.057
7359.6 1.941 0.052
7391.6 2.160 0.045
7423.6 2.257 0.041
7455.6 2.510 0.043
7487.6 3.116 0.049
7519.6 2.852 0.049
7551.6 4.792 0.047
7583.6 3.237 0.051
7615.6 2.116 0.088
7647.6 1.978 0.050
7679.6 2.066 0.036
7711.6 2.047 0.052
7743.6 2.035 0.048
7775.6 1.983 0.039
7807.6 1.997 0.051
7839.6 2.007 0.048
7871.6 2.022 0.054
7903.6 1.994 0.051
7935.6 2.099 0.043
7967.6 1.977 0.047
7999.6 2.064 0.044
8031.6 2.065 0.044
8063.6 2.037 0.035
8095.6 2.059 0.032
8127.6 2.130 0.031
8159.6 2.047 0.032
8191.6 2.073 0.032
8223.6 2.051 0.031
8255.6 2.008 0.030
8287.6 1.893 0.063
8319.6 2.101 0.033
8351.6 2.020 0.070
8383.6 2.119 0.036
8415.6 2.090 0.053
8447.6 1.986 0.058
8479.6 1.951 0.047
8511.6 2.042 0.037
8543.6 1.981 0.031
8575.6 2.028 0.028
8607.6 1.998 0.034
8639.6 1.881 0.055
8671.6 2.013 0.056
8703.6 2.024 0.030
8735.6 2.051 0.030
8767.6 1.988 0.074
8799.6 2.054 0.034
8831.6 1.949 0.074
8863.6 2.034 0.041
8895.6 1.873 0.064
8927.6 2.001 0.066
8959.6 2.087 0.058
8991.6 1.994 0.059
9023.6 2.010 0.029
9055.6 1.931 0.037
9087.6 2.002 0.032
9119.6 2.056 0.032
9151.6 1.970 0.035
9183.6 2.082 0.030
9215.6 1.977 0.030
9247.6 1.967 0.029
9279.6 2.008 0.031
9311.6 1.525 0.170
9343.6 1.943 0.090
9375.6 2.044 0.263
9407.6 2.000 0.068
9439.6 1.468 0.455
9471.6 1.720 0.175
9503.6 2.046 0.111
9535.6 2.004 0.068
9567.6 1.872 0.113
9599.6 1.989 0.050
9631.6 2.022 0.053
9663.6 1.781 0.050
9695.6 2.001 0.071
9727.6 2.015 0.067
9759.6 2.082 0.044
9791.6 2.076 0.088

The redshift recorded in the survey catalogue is 0.51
